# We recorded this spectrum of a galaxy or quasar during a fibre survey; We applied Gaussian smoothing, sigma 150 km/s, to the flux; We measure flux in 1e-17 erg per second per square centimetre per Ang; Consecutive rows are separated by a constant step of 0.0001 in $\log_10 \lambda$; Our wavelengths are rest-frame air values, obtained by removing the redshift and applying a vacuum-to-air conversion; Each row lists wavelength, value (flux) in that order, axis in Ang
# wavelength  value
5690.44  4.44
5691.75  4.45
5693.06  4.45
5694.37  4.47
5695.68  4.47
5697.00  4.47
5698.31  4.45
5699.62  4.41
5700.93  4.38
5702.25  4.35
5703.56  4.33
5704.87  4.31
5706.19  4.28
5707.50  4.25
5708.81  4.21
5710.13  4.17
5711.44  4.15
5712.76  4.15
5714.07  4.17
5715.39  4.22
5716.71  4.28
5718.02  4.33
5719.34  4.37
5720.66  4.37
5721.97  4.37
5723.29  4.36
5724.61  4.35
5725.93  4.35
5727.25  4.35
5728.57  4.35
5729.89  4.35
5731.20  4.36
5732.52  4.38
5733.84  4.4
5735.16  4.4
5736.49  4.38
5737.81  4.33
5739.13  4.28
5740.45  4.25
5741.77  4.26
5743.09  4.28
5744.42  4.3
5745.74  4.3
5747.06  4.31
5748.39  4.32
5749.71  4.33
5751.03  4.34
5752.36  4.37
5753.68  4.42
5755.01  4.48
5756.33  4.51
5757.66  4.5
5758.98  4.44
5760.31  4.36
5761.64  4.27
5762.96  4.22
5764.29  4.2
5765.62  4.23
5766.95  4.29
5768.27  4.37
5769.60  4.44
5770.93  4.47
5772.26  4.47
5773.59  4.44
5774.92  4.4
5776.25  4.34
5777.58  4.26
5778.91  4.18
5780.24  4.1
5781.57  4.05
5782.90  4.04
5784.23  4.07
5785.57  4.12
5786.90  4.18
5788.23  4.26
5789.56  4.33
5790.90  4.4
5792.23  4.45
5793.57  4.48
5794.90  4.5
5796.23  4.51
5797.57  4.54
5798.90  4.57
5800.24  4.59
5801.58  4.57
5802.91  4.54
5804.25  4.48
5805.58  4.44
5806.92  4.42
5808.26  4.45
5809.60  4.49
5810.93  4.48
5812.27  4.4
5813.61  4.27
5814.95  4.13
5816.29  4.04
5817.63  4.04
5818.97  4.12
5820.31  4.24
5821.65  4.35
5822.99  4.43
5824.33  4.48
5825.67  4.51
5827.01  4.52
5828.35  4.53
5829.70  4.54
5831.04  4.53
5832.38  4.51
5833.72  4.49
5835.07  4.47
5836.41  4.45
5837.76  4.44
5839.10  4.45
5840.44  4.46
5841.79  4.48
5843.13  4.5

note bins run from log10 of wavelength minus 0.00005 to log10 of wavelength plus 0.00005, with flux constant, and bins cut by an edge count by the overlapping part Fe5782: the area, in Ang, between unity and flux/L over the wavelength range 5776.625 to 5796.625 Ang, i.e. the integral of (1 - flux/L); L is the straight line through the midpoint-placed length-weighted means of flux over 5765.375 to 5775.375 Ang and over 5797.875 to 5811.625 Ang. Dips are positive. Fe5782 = 0.8 Ang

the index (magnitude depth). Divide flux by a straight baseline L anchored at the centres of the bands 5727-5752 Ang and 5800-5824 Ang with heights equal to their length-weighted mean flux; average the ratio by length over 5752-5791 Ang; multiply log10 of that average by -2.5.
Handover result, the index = 0.01 mag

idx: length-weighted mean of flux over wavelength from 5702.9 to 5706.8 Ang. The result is 4.31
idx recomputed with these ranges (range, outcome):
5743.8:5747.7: 4.31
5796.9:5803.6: 4.56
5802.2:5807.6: 4.47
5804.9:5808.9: 4.44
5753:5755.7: 4.46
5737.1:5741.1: 4.29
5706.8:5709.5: 4.24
